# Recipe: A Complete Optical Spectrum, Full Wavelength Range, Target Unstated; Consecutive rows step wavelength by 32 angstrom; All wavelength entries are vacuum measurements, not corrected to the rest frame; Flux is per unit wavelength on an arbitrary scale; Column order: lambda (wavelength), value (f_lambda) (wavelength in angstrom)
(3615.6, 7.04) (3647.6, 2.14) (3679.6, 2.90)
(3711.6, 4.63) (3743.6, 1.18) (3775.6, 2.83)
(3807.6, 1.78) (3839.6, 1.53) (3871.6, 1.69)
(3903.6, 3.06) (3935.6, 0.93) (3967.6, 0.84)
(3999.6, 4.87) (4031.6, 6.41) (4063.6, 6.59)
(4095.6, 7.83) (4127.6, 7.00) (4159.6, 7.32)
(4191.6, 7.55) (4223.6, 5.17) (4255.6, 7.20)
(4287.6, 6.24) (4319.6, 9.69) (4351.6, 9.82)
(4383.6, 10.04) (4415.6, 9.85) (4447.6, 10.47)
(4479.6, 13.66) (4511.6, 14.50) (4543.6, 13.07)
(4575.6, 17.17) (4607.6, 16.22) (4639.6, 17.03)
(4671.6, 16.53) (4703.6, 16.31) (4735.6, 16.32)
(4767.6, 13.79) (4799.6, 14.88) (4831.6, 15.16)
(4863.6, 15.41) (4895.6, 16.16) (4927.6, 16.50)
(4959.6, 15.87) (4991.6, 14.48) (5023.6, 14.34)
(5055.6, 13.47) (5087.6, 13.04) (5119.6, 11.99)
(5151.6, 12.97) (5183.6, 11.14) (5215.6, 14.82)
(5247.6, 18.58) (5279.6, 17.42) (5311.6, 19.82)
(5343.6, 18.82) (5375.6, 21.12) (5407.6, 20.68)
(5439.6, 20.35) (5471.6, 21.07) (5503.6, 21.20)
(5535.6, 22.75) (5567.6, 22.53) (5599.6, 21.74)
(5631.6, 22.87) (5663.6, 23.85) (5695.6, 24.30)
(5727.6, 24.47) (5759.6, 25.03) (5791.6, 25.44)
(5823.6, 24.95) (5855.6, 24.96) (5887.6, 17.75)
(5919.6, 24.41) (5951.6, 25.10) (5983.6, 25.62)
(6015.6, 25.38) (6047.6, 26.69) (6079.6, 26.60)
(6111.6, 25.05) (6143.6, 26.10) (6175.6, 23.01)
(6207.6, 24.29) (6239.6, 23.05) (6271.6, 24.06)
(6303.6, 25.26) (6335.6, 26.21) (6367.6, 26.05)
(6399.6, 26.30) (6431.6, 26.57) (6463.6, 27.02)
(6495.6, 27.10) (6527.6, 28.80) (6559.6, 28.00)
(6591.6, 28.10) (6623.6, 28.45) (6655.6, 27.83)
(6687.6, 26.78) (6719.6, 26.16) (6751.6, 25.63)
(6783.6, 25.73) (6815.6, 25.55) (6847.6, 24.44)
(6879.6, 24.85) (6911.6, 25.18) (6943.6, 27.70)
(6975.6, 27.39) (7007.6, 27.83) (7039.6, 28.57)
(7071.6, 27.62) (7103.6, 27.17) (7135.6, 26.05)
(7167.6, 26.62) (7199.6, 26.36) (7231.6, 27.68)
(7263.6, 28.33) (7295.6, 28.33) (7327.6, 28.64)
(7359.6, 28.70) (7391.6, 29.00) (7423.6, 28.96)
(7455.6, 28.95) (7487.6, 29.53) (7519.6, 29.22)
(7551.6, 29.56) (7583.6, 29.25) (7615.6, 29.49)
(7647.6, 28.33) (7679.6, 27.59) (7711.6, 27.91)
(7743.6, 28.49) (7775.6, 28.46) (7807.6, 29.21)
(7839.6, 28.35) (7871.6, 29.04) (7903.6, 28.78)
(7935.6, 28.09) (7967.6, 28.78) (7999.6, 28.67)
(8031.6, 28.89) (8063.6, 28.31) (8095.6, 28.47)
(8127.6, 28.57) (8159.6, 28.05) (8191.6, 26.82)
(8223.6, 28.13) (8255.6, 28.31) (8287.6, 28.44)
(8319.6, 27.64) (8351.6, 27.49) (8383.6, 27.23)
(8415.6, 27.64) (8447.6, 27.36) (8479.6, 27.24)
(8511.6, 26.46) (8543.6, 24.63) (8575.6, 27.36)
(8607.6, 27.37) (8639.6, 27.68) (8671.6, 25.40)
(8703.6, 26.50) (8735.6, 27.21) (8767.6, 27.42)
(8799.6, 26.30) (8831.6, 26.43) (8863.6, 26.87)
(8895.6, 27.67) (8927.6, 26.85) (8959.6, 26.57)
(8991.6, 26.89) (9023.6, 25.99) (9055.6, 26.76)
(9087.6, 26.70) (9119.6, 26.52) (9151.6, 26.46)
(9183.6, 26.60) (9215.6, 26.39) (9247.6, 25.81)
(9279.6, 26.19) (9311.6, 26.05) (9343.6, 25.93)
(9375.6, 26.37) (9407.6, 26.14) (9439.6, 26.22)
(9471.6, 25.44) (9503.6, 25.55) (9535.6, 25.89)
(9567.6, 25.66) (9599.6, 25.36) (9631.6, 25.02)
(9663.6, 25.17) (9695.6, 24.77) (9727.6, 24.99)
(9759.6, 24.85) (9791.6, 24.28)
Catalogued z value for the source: 0.000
